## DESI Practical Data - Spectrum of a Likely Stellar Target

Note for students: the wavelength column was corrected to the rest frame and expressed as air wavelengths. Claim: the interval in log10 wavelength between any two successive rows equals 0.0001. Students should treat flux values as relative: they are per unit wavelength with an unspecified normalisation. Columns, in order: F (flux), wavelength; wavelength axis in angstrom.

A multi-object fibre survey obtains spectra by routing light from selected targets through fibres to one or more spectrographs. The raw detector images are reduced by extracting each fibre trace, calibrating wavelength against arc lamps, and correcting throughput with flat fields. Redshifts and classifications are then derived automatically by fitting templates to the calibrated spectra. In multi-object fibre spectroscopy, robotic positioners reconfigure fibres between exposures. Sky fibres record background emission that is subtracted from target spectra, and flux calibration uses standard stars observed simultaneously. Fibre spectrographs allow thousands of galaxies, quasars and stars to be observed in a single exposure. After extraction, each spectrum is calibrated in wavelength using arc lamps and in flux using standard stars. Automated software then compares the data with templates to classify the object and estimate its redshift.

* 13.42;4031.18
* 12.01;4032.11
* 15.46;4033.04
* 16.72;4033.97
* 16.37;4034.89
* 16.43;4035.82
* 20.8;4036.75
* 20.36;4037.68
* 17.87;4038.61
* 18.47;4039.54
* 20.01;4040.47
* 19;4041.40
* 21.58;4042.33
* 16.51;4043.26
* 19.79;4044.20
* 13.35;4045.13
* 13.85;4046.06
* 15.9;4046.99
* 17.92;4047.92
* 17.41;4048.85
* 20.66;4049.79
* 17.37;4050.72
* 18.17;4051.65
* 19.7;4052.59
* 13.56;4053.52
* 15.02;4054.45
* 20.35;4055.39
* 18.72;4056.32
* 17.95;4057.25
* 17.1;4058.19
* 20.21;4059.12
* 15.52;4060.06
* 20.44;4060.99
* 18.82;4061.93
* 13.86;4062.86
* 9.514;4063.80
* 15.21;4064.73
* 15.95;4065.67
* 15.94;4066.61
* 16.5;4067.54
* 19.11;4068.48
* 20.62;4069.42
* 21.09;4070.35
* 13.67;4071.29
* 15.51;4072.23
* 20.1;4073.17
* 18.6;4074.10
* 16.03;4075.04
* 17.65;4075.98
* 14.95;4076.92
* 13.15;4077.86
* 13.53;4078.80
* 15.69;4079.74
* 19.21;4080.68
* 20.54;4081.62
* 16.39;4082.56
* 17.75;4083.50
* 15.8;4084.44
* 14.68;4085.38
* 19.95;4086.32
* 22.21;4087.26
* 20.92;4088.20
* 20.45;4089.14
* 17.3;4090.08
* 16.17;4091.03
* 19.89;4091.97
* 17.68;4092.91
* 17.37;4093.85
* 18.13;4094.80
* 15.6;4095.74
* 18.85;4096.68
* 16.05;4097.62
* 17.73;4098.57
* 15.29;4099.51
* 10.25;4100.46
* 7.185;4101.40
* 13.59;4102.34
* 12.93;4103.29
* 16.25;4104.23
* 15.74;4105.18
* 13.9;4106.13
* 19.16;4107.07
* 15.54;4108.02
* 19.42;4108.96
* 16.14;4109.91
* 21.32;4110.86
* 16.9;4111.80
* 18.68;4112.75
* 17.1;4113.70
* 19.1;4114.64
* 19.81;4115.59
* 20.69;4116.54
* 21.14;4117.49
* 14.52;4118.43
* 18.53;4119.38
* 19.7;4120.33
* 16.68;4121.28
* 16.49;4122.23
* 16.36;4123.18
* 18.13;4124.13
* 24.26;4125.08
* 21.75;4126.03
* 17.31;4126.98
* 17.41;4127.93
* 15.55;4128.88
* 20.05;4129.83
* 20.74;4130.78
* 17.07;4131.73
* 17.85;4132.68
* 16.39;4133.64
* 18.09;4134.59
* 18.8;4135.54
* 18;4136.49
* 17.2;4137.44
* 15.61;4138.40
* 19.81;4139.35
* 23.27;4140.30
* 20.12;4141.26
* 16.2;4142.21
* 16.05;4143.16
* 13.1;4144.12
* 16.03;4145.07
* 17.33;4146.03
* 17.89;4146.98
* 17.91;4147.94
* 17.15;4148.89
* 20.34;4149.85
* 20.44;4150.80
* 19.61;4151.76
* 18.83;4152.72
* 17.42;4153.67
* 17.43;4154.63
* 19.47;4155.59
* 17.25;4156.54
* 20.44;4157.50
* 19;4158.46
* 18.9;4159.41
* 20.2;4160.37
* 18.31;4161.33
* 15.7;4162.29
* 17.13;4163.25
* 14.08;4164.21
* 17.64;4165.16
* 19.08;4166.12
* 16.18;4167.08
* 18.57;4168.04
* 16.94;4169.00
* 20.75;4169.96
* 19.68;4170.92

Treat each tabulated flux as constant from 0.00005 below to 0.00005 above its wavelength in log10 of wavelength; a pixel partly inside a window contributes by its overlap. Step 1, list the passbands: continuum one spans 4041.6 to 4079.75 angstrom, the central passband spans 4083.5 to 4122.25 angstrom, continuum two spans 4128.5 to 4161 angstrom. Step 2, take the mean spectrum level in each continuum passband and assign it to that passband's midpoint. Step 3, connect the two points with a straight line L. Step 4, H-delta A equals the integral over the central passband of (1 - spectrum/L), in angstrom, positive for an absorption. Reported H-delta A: 0.9 angstrom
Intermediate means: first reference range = 17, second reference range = 18.2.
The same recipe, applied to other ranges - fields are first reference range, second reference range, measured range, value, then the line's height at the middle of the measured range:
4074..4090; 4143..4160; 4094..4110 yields 2.02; 17.6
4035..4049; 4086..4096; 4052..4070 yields 1.13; 18.2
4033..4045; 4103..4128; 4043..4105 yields 4.60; 18.2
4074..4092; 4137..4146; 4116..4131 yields -1.04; 17.5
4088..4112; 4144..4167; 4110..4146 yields -2.09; 17.2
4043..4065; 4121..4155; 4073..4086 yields 0.49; 17.3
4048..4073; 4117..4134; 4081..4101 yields 0.25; 17.8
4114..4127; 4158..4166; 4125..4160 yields -0.09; 18.3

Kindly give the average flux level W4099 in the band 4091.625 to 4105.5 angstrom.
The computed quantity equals 15.5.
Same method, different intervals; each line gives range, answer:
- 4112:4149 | 18.2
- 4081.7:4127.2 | 17.5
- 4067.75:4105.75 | 16.8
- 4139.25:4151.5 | 18.1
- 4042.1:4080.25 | 17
